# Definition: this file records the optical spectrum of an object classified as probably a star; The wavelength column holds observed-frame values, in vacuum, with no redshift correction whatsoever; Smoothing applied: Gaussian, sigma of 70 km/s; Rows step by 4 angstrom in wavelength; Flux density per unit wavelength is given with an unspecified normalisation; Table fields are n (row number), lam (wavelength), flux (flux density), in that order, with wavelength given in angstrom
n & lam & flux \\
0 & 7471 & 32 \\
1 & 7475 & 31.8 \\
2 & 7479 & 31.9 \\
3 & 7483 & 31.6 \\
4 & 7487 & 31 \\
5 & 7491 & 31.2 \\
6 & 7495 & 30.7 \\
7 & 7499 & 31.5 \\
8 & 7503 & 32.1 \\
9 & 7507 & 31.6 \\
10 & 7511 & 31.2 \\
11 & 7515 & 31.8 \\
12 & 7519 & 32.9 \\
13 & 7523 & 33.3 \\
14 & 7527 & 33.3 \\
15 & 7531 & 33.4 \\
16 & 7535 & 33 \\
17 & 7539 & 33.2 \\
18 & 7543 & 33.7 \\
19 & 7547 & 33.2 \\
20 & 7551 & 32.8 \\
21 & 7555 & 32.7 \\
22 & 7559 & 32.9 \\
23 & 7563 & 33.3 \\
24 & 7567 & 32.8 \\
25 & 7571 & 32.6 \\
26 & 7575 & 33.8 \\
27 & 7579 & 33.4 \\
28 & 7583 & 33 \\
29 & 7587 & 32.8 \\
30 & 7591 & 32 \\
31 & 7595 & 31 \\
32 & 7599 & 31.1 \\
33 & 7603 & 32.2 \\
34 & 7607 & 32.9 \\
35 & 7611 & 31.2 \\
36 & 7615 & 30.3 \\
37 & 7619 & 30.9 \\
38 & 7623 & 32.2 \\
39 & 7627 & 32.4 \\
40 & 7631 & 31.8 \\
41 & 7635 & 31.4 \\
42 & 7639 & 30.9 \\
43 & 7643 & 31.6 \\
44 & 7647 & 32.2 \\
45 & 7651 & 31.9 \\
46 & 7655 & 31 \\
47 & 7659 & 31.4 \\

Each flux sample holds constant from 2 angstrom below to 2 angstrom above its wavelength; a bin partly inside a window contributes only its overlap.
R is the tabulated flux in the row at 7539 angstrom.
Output 33.2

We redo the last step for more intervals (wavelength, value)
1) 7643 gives 31.6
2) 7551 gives 32.8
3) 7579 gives 33.4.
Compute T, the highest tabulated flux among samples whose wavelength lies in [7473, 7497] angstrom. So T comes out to 31.9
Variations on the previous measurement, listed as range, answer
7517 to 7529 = 33.3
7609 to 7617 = 31.2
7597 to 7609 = 32.9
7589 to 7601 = 32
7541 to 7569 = 33.7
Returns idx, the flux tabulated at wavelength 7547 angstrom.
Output 33.2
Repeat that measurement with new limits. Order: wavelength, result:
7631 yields 31.8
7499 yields 31.5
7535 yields 33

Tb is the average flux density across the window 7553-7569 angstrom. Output 32.9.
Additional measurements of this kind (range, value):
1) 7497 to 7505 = 31.8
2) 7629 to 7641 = 31.4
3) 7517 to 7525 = 33.1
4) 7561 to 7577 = 33.1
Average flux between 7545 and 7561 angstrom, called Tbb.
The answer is 32.9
